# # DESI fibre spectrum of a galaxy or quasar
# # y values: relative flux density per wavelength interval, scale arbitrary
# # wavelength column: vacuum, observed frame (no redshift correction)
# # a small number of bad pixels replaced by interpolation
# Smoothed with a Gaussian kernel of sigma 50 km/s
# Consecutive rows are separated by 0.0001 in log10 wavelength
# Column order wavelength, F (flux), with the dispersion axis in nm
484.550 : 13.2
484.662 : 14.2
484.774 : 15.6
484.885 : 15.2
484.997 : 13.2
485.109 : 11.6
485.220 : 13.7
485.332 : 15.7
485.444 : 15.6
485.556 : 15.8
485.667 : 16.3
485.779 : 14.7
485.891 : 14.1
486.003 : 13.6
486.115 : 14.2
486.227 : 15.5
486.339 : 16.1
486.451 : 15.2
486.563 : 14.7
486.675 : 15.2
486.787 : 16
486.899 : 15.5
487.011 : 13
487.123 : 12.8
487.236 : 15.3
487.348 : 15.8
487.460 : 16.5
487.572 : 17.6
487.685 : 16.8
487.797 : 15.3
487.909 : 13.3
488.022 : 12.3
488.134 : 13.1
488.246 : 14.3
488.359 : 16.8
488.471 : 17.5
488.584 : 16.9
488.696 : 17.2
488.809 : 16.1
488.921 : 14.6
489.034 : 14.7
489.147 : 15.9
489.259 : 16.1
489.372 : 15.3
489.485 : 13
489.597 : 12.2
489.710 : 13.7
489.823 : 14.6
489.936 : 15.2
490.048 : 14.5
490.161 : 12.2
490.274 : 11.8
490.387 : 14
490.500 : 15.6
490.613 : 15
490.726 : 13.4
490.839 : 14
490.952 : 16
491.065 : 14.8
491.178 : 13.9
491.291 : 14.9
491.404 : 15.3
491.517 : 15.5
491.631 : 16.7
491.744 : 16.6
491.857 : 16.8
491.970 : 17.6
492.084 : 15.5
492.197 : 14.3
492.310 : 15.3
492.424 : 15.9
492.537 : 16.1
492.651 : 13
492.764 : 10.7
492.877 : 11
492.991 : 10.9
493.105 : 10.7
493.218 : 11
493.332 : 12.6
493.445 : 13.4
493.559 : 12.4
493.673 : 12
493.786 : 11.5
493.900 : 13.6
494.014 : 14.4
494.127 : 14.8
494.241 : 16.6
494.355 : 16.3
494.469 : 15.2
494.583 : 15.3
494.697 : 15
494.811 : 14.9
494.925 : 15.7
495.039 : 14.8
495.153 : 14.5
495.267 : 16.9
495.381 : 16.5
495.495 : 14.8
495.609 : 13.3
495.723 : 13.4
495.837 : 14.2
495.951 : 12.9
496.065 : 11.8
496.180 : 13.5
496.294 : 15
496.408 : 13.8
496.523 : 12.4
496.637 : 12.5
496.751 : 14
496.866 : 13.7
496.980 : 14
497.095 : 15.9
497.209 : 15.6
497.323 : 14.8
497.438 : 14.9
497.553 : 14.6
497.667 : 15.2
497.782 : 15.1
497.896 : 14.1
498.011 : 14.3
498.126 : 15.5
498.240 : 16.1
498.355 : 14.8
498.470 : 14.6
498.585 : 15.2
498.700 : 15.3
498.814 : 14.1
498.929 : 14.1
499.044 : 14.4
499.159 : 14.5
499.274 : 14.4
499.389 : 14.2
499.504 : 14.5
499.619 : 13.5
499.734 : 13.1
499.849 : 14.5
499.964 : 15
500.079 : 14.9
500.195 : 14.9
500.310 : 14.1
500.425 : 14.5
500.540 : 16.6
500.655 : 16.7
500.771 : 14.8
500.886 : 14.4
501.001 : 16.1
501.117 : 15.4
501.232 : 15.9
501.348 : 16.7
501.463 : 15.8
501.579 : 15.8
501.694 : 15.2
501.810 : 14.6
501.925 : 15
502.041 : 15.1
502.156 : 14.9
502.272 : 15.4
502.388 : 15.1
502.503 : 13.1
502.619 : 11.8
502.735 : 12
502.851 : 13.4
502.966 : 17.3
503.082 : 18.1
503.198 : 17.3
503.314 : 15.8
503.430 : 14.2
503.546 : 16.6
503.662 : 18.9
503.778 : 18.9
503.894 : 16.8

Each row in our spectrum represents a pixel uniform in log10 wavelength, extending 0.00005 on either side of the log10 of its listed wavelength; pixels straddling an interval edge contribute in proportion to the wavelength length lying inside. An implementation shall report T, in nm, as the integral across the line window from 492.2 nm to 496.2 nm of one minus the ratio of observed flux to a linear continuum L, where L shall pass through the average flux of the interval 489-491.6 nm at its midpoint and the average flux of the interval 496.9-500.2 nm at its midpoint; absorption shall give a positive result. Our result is 0.19 nm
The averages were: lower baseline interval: 14.4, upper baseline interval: 14.7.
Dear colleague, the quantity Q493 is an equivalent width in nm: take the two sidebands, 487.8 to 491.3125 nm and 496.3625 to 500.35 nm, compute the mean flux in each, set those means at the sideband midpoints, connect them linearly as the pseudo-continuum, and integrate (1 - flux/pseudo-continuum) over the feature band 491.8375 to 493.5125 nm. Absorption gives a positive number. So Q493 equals 0.11 nm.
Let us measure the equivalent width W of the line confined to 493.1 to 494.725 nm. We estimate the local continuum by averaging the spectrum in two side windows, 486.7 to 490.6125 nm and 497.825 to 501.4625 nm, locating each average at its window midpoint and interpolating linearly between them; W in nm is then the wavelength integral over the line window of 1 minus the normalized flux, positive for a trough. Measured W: 0.13 nm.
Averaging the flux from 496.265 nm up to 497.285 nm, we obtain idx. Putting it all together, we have 14.1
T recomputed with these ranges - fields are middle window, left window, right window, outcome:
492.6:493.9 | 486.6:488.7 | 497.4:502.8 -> 0.28 nm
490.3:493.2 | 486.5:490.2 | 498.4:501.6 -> 0.10 nm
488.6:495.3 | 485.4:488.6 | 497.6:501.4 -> 0.27 nm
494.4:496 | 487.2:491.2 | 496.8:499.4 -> 0.00 nm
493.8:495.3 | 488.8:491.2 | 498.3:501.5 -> -0.05 nm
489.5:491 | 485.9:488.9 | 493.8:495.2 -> 0.11 nm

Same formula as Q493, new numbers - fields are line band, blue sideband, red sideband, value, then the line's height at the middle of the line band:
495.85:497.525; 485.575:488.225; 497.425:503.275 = 0.11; 14.9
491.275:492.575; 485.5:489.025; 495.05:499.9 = -0.09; 14.8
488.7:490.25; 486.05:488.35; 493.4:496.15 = 0.03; 14.8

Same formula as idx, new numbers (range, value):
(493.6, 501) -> 14.5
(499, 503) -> 14.8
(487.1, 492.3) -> 15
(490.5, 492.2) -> 15.4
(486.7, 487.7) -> 15.4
